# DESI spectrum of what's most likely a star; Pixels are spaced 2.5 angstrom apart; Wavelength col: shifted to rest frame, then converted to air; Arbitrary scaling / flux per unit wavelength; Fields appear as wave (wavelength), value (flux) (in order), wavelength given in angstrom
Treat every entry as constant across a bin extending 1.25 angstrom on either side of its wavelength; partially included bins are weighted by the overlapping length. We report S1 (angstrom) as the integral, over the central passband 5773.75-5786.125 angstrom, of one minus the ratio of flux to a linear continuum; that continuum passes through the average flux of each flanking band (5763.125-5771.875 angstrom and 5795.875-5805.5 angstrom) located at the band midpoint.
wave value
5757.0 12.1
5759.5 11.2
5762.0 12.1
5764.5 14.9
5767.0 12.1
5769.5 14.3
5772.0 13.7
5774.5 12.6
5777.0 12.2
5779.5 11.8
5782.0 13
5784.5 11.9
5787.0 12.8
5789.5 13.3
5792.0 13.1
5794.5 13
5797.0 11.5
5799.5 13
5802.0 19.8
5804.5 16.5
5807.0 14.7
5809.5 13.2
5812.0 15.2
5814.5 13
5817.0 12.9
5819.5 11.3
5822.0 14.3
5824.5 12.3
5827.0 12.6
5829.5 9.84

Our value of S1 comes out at 1.72 angstrom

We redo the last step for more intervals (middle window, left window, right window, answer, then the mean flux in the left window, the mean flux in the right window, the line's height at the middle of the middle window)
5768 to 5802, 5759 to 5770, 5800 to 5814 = 2.77 angstrom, 12.9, 15.6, 14.2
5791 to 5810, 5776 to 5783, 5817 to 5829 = -3.09 angstrom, 12.3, 12.5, 12.4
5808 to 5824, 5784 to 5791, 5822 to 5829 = -0.92 angstrom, 12.8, 12.5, 12.6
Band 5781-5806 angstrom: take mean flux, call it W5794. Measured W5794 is 13.8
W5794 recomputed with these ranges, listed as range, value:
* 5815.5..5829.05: 12.5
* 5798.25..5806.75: 16.2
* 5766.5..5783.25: 12.8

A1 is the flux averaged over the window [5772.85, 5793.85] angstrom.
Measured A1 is 12.6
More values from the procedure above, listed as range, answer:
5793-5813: 14.6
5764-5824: 13.5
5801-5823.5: 14.5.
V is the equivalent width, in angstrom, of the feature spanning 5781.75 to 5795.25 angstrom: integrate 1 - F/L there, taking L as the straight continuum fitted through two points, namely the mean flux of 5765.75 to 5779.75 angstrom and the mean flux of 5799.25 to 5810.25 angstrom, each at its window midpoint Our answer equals 1.4 angstrom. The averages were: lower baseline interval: 12.9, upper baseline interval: 15.8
